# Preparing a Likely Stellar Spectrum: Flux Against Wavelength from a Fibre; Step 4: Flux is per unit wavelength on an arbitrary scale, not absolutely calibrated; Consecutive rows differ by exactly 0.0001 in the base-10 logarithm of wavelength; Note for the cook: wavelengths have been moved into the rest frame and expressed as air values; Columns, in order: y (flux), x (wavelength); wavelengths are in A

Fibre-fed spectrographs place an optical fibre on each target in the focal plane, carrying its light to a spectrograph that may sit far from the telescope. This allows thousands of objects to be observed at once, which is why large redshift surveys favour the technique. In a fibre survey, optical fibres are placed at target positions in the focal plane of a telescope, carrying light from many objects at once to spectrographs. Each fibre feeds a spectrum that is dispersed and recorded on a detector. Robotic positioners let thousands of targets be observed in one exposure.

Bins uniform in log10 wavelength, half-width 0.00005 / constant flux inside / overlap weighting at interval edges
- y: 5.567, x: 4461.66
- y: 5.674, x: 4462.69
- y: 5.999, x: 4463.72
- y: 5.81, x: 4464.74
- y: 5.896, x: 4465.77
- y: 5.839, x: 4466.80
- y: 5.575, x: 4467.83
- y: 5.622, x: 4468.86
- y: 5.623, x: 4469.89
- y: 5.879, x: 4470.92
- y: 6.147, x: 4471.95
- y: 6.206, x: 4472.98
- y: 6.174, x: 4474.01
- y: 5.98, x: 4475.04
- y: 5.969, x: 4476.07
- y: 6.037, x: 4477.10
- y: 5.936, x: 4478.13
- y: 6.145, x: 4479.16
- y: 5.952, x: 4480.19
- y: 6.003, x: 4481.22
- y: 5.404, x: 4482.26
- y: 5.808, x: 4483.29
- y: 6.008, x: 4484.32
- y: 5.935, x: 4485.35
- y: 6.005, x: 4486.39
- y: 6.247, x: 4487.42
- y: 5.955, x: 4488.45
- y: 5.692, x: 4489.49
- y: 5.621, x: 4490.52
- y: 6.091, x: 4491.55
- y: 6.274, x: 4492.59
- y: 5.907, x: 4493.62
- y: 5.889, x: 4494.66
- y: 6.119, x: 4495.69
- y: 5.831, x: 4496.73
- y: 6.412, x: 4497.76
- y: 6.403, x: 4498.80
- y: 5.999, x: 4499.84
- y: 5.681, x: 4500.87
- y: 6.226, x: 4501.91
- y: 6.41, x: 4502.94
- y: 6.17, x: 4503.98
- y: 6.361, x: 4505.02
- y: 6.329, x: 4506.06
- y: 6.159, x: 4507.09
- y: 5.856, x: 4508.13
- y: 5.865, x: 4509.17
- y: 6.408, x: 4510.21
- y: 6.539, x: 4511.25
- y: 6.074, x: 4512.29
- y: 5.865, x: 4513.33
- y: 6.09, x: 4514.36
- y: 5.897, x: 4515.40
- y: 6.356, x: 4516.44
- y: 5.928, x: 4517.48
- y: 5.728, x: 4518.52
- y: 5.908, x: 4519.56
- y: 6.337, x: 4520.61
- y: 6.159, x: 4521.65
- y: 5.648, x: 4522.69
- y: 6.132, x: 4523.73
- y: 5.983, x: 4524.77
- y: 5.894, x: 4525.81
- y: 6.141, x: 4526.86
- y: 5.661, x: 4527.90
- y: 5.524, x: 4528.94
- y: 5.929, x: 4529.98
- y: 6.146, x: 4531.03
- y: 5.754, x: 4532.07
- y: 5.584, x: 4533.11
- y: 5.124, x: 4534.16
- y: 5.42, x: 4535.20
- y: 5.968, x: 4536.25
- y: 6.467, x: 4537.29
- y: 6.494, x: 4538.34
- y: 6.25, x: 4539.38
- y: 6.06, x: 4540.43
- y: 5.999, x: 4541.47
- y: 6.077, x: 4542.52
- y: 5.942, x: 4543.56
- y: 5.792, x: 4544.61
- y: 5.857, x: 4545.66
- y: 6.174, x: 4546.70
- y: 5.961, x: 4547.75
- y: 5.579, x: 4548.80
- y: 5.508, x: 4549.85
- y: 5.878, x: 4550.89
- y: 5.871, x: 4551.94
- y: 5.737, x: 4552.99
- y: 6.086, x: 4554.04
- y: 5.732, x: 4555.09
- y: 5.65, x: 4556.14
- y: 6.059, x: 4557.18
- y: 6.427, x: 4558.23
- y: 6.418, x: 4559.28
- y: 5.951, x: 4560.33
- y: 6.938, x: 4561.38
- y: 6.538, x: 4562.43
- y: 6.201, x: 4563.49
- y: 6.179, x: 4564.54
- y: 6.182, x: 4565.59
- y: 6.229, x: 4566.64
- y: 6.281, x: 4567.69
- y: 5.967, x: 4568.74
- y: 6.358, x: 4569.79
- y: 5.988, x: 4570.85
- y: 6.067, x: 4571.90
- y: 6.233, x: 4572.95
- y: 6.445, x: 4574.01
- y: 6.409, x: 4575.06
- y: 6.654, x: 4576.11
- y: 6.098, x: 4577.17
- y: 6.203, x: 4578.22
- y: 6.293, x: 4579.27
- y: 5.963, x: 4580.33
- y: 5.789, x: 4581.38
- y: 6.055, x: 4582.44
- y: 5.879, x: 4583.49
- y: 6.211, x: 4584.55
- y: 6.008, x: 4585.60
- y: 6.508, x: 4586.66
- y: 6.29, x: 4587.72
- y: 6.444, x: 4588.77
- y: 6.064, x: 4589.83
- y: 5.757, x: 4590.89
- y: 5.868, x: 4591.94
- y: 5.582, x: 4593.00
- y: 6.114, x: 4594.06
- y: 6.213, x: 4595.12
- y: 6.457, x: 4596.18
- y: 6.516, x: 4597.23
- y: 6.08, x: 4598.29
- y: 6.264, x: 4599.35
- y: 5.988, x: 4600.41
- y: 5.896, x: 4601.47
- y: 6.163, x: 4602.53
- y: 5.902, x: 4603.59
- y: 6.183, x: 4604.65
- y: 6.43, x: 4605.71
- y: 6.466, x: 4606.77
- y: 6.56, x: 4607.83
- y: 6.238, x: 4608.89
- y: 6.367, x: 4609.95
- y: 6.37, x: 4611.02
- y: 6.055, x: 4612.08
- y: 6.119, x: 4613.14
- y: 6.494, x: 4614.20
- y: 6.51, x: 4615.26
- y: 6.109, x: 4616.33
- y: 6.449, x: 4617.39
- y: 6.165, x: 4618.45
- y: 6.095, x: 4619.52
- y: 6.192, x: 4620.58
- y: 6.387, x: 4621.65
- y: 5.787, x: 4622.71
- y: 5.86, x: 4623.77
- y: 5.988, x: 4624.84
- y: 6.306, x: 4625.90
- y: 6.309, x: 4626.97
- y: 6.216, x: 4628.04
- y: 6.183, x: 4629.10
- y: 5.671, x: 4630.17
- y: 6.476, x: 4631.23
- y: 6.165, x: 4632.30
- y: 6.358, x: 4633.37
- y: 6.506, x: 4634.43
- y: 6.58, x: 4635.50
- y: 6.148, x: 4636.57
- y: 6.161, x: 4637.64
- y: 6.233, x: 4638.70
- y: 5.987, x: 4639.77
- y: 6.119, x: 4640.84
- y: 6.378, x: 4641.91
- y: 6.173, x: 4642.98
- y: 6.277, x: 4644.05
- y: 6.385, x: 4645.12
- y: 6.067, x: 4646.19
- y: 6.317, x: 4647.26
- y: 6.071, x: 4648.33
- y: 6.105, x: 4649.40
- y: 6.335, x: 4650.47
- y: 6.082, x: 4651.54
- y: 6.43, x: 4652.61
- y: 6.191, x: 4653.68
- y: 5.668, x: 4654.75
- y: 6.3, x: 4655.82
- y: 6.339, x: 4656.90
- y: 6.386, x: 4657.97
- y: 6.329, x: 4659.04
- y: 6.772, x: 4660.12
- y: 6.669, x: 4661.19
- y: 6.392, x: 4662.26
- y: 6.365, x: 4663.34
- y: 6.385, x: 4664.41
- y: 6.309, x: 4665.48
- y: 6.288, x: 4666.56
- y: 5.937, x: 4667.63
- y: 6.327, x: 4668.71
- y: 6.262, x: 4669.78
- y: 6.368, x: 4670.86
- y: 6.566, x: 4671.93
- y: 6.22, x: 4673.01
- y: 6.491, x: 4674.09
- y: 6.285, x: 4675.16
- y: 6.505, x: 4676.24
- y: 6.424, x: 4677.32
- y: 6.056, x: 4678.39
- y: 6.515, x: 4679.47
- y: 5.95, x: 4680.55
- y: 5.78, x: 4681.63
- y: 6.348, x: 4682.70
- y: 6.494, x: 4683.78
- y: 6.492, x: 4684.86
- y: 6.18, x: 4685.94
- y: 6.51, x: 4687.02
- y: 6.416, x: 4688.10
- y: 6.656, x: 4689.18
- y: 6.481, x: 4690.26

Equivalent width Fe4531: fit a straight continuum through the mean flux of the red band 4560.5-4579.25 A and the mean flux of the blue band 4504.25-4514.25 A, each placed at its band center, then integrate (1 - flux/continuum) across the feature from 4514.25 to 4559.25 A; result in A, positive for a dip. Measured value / 2.1 A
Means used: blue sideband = 6.16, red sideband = 6.29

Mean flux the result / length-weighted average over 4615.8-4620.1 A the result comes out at 6.21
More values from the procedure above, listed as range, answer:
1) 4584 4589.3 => 6.29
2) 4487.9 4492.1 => 5.85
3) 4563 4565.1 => 6.2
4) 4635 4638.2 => 6.3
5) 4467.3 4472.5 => 5.77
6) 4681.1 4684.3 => 6.22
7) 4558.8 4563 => 6.45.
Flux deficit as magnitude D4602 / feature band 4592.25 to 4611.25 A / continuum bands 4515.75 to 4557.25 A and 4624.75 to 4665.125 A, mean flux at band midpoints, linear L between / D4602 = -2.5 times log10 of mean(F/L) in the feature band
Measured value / -0.01 mag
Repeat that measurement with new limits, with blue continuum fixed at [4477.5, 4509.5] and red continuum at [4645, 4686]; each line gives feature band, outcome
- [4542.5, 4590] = 0.00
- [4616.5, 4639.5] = 0.01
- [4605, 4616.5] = -0.02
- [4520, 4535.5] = 0.04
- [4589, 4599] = 0.02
